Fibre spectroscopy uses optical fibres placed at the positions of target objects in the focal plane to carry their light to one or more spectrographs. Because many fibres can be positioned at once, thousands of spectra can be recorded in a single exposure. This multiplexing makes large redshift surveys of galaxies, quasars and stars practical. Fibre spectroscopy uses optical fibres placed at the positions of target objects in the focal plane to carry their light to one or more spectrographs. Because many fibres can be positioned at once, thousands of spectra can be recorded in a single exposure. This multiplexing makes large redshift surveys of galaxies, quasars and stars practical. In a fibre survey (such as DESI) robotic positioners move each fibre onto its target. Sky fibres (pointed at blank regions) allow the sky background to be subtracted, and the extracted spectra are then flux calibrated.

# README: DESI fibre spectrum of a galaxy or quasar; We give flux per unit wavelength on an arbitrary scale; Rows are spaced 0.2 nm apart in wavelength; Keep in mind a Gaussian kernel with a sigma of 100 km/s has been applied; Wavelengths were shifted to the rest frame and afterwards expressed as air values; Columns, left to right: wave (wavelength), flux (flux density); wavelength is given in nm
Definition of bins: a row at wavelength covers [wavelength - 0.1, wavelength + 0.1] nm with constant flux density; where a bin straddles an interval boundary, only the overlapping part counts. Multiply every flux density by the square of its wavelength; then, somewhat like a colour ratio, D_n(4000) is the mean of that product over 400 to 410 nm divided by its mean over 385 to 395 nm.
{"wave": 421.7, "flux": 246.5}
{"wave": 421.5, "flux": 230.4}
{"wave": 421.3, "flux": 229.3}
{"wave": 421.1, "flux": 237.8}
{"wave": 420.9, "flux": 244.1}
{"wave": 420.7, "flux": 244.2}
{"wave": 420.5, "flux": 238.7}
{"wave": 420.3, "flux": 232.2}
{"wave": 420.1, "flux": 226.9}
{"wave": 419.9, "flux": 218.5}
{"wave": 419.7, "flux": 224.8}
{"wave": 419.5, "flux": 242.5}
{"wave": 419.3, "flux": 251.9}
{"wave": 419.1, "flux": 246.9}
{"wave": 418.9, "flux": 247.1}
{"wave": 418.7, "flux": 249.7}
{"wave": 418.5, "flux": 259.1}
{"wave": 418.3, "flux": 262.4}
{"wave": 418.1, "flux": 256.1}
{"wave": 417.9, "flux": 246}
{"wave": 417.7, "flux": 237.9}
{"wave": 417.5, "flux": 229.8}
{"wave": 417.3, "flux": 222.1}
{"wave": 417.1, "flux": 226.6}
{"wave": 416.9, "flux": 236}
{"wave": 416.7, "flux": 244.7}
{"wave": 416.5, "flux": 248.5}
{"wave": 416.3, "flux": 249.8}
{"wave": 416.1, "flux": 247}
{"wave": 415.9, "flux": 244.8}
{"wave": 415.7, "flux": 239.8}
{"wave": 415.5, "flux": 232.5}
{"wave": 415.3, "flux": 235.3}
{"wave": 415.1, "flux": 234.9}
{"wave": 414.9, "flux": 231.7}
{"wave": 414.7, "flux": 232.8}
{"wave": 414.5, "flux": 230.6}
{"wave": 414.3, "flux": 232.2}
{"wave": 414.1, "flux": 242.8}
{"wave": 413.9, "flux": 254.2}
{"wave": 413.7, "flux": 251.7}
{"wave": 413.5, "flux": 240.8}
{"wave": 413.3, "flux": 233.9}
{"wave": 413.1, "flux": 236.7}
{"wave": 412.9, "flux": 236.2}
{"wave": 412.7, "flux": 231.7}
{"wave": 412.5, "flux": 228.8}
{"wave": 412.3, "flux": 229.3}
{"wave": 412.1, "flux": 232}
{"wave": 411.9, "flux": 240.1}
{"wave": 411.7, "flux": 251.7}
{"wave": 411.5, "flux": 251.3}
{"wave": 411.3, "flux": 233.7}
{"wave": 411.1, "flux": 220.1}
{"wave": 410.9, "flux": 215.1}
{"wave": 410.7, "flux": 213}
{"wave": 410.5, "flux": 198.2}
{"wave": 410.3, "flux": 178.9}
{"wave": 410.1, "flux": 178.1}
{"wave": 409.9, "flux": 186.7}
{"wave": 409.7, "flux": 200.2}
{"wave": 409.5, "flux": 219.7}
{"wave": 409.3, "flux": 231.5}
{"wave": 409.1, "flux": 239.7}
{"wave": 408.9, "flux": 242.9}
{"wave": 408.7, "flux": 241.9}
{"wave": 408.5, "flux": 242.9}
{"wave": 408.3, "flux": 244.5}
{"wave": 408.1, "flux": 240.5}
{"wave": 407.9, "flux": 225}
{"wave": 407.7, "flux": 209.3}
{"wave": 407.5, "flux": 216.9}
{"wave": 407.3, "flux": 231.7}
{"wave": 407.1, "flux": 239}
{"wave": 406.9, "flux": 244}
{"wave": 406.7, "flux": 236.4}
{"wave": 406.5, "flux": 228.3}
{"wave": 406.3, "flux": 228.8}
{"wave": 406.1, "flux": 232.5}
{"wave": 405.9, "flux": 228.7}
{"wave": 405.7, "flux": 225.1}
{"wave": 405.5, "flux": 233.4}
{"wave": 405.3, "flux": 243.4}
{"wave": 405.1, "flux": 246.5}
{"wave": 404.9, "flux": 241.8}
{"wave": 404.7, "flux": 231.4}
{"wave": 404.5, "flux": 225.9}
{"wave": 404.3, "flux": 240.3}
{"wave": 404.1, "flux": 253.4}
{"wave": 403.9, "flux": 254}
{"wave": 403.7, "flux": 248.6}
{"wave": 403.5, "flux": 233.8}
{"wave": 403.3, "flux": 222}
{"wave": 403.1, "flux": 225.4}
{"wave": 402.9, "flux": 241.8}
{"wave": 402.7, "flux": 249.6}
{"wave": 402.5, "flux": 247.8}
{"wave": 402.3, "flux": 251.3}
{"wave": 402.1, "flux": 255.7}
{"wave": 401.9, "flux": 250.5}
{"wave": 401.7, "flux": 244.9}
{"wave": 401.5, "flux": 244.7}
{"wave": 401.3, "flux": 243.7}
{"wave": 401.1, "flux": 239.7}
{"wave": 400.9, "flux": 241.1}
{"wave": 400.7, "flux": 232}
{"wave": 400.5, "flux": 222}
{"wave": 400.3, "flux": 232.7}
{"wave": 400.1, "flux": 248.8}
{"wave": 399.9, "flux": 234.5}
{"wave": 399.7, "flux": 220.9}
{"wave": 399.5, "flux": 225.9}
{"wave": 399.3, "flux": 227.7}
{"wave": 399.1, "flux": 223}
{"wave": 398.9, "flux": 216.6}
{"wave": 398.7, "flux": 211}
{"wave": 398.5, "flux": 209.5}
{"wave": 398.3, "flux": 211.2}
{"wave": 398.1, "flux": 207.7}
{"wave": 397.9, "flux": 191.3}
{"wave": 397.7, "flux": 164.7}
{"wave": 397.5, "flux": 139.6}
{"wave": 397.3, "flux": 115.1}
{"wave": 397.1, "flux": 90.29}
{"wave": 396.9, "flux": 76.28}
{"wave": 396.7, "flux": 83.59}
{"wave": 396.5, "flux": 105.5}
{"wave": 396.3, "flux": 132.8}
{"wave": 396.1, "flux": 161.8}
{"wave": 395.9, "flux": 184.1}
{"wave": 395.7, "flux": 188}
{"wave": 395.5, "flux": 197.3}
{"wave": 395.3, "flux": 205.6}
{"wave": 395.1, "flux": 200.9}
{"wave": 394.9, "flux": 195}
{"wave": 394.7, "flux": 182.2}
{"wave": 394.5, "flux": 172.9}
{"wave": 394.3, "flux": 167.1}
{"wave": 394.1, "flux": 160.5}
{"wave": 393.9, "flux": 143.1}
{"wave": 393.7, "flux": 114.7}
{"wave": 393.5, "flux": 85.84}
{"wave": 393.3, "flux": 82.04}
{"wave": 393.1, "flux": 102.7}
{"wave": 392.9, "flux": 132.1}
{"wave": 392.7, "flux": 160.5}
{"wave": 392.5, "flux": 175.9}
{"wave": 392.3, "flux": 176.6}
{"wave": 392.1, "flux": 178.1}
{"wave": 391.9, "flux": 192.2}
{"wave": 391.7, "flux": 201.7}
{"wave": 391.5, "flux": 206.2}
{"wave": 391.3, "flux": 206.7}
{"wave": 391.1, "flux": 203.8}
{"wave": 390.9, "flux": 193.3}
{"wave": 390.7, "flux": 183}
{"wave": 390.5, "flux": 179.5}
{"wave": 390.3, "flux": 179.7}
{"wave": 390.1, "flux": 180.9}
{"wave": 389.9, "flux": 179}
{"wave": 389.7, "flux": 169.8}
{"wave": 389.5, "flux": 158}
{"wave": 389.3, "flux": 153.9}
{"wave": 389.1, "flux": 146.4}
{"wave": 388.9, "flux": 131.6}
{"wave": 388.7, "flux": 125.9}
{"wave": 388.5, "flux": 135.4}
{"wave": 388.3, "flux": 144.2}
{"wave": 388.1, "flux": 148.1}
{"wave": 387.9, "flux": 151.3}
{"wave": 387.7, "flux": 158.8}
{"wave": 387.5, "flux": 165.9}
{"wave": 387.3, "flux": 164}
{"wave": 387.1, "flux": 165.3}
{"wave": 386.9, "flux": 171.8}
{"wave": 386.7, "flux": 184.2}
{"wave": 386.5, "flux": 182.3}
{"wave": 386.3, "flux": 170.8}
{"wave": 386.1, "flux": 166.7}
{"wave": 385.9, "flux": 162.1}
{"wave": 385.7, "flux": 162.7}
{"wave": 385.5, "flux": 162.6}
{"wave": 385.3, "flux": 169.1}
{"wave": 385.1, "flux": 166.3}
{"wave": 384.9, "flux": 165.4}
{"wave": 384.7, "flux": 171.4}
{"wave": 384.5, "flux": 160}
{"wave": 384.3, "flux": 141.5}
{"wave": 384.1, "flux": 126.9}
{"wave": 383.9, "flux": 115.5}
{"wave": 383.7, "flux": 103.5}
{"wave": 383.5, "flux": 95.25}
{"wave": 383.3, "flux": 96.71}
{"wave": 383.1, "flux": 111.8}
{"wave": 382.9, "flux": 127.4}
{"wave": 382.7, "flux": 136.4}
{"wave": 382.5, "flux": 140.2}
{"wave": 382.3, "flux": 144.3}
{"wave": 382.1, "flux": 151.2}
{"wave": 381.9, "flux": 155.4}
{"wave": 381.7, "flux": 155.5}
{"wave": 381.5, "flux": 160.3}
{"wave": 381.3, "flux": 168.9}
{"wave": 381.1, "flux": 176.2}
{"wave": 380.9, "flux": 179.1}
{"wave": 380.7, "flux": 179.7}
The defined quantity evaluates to 1.56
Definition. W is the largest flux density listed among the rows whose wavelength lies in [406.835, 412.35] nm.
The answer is 251.7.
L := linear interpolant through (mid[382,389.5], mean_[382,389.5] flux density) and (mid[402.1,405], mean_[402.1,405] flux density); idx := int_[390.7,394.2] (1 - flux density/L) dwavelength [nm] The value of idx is 0.41 nm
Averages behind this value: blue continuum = 148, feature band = 160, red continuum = 241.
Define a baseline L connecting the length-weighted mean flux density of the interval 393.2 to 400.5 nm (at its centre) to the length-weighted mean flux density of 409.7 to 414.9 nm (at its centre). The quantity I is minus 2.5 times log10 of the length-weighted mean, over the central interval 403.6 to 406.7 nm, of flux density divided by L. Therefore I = -0.176 mag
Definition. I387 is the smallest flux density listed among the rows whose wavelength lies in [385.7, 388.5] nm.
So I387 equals 135.4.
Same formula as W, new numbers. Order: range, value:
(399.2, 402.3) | 255.7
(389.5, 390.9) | 193.3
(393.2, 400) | 234.5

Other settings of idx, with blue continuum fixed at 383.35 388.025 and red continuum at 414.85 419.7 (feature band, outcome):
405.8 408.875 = -0.26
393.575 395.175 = 0.13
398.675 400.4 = -0.30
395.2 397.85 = 0.60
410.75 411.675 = -0.02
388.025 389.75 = 0.20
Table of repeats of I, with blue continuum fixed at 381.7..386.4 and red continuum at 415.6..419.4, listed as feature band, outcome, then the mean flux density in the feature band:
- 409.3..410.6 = 0.131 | 197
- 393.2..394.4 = 0.351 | 126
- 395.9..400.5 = 0.045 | 180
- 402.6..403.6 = -0.167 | 235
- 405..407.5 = -0.115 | 234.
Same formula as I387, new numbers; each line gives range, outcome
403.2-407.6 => 216.9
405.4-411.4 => 178.1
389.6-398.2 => 76.28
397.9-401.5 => 207.7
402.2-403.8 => 222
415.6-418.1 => 222.1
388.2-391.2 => 125.9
